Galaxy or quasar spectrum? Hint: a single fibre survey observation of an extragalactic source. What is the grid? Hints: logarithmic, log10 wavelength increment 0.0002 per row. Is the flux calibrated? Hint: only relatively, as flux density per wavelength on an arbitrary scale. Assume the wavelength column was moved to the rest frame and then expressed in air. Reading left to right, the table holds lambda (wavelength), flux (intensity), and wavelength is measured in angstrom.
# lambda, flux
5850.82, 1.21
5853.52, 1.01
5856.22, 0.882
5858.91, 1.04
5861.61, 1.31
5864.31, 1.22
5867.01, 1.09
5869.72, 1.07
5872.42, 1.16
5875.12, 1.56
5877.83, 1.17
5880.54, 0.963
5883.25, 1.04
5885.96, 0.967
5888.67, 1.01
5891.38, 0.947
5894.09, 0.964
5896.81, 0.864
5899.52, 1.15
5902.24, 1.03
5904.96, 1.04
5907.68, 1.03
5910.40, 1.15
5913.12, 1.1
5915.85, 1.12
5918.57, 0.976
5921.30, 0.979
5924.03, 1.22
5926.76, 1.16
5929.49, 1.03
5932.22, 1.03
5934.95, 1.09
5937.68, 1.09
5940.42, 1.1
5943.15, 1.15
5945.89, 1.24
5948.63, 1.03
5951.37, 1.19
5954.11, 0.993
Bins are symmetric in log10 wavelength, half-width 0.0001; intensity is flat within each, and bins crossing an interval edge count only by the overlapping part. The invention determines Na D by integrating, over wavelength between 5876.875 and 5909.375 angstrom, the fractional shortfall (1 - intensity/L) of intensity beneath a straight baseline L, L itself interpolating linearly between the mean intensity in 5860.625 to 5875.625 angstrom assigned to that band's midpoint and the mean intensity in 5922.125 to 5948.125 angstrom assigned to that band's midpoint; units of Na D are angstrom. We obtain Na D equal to 4.5 angstrom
